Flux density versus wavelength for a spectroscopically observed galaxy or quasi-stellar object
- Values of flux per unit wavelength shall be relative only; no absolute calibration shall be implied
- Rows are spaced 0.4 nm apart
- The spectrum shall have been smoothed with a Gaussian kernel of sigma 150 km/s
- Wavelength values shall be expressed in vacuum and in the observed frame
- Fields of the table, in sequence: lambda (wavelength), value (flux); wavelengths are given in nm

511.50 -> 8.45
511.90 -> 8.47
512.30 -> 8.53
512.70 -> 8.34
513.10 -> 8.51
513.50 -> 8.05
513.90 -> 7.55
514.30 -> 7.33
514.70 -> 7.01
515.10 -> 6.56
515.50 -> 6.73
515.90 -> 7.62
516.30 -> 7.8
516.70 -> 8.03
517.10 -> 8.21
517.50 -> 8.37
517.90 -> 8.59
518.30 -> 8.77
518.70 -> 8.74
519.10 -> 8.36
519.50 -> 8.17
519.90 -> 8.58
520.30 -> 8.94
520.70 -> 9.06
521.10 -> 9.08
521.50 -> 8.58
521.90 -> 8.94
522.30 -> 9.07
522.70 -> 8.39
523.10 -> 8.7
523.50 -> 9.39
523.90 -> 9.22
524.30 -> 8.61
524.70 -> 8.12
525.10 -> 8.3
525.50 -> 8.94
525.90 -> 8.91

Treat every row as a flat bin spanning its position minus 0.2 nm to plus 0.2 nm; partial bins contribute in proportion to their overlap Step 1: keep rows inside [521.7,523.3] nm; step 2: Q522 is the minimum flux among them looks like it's 8.39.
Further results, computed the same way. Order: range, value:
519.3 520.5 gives 8.17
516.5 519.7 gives 8.03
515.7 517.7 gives 7.62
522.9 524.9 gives 8.12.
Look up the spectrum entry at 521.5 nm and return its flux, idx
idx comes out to 8.58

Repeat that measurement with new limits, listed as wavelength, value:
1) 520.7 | 9.06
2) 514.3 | 7.33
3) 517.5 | 8.37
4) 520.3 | 8.94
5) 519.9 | 8.58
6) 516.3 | 7.8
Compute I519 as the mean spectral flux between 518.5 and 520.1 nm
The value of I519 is 8.46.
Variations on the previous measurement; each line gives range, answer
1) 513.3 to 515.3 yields 7.3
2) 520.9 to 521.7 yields 8.83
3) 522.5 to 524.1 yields 8.93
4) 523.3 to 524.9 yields 8.83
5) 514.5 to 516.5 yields 7.14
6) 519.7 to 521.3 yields 8.91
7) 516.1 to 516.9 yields 7.91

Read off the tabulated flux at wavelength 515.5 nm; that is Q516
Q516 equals 6.73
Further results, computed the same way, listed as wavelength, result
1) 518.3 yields 8.77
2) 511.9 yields 8.47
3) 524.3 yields 8.61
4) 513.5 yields 8.05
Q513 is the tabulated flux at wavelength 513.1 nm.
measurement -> 8.51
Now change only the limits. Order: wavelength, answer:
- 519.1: 8.36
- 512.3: 8.53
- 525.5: 8.94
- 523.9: 9.22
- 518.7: 8.74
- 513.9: 7.55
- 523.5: 9.39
